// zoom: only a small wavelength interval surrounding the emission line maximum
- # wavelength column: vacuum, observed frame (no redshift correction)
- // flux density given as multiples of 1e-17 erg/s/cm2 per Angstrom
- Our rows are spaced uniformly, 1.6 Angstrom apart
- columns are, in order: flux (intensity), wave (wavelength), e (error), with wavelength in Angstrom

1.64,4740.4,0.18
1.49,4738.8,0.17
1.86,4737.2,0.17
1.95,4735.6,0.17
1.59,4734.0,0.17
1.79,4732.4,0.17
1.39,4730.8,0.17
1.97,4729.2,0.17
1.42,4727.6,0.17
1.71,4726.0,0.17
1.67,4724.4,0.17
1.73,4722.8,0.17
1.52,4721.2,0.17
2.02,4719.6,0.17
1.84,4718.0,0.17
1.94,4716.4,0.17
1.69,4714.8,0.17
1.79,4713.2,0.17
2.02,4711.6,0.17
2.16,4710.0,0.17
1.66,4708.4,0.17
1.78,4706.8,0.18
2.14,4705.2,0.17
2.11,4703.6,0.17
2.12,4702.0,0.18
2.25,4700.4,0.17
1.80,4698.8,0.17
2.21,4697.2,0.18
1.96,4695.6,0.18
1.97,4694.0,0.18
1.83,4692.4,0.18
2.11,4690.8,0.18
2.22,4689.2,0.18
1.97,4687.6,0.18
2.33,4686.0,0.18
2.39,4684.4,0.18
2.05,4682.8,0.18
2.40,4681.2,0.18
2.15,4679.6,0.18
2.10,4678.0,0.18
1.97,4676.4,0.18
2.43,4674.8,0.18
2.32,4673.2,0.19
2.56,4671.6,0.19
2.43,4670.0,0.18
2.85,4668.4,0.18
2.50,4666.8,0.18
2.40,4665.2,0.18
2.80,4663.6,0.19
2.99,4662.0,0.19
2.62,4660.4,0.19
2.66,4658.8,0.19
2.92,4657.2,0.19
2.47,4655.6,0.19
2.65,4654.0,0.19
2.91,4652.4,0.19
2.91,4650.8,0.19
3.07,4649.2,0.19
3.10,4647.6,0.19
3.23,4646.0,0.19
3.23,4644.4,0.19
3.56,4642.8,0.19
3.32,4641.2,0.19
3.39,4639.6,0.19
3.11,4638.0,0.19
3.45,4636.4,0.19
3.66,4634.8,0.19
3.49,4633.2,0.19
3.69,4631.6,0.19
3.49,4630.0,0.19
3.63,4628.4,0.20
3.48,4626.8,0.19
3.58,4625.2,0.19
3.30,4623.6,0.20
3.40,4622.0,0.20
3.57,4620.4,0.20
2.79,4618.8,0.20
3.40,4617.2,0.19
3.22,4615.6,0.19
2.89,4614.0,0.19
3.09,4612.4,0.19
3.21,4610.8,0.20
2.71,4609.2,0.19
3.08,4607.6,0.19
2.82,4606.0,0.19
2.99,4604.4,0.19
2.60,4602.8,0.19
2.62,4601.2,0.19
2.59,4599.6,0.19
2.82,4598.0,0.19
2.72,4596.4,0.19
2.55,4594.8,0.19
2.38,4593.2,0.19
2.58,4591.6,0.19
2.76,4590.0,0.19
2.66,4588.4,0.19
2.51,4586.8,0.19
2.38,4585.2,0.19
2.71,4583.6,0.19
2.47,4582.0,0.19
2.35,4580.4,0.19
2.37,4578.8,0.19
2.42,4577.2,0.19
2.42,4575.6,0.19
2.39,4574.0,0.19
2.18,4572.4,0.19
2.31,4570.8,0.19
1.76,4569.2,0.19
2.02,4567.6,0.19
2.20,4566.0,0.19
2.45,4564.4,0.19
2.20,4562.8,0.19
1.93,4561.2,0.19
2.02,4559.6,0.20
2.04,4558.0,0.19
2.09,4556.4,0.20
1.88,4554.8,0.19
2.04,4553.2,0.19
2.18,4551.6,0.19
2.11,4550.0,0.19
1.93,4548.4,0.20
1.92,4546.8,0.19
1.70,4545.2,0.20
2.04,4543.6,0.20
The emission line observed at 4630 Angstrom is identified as C IV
